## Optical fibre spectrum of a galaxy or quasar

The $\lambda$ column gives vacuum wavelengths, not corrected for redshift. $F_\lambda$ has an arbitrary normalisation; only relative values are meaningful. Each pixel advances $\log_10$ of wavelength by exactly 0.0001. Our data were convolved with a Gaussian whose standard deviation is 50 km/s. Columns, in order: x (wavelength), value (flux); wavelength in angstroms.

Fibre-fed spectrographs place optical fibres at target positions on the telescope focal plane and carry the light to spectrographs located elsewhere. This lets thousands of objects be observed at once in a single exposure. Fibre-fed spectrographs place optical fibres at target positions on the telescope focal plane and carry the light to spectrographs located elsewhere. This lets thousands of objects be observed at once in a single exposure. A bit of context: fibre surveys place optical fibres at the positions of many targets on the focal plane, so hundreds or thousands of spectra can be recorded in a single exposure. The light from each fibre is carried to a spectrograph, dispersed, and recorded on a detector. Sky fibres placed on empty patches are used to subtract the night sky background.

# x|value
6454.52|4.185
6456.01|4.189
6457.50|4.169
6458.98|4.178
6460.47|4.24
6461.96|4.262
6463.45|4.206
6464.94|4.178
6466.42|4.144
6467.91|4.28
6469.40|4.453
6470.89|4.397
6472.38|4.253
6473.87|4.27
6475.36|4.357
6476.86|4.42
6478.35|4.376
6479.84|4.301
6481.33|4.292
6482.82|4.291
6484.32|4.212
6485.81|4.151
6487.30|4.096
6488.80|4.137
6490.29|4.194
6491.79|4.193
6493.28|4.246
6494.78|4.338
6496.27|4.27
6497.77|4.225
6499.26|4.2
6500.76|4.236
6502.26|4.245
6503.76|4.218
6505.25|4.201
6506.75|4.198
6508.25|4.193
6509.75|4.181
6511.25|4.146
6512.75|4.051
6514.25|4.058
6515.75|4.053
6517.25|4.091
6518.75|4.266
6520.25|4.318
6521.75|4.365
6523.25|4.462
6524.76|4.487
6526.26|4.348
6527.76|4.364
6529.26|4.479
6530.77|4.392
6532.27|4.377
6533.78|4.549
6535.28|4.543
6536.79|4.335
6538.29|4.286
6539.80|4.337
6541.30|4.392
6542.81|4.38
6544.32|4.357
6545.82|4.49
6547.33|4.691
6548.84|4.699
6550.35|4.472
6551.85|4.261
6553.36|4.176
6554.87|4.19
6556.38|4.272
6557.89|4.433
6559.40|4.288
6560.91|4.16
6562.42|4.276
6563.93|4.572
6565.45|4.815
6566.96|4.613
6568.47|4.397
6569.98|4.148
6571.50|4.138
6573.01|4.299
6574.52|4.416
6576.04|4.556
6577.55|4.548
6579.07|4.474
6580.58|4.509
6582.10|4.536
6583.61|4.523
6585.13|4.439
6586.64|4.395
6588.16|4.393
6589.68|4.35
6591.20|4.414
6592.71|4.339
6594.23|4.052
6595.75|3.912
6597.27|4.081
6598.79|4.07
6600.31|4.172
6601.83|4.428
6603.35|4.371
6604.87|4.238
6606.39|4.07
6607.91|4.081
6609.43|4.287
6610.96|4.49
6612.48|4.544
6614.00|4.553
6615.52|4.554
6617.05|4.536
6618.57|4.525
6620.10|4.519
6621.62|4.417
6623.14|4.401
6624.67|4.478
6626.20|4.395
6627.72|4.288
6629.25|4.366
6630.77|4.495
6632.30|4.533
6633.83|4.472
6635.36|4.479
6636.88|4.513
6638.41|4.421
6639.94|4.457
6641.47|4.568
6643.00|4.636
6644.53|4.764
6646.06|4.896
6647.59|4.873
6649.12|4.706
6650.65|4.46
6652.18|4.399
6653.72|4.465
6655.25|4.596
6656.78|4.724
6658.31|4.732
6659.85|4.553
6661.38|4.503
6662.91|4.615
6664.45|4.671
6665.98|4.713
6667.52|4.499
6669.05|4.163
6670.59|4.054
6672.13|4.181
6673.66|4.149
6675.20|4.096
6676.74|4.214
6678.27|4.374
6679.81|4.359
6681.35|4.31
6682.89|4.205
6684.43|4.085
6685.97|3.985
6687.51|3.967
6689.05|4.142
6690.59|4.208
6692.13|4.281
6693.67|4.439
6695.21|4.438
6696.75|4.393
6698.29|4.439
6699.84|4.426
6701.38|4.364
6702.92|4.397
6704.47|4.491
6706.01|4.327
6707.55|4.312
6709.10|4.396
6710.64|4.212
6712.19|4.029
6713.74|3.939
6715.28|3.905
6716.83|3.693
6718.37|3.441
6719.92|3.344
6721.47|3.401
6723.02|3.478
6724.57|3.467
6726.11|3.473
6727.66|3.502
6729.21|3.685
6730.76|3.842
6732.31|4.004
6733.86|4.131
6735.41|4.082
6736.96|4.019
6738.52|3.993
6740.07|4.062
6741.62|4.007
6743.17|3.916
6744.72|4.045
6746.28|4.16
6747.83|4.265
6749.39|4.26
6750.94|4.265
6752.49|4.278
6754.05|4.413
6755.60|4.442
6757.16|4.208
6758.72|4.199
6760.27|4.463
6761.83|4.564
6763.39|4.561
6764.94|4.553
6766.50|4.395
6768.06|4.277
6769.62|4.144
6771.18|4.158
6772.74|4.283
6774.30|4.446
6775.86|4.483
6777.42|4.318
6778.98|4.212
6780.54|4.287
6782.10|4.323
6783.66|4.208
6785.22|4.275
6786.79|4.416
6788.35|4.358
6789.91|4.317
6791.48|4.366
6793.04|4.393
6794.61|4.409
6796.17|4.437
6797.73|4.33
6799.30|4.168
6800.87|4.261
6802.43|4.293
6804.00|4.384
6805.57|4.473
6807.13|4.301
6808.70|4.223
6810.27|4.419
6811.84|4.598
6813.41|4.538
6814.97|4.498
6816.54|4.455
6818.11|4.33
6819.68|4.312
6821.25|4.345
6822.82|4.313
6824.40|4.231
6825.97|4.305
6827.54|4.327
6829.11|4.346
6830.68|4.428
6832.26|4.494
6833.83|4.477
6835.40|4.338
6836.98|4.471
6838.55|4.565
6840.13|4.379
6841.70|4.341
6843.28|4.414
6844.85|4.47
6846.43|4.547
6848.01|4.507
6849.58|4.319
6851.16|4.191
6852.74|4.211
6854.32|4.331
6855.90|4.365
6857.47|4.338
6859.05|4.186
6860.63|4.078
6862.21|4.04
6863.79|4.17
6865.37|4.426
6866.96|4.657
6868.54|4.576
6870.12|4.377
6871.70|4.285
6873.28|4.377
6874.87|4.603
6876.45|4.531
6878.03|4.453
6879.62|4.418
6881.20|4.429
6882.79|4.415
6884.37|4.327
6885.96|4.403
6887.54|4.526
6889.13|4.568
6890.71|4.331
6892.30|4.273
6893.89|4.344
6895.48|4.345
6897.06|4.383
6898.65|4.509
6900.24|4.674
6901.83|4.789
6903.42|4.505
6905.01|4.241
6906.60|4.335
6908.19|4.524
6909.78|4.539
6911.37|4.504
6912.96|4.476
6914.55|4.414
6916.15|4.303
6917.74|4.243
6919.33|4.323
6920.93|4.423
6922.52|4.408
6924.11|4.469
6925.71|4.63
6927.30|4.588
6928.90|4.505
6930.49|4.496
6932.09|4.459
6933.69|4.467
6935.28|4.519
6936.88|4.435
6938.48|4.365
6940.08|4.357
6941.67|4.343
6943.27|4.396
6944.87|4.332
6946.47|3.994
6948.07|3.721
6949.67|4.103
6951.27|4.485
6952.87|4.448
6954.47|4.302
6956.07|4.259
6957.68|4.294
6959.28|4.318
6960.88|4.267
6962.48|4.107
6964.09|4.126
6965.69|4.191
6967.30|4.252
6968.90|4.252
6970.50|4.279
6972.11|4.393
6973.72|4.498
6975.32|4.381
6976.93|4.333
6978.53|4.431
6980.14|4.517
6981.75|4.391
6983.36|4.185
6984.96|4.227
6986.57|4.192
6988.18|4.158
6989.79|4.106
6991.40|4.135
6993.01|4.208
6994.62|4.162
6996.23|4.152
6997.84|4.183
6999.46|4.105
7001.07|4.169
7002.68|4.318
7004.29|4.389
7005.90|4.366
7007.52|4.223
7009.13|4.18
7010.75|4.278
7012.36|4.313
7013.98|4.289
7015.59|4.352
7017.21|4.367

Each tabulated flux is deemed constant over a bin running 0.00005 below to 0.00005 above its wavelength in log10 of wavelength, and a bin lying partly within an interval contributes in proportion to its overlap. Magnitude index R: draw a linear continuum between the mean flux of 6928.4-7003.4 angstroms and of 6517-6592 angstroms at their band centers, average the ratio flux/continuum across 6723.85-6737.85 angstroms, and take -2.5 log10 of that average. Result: 0.146 mag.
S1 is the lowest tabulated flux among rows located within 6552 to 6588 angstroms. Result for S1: 4.138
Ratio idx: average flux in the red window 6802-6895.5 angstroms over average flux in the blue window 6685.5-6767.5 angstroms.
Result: 1.07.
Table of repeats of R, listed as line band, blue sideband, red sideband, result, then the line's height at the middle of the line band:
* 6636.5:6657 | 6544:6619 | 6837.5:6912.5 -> -0.05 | 4.38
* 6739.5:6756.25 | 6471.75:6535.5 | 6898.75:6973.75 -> 0.03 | 4.32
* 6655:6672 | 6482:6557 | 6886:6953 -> -0.04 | 4.33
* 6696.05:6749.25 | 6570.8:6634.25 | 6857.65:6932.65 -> 0.10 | 4.39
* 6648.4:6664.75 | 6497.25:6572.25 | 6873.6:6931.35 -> -0.05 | 4.37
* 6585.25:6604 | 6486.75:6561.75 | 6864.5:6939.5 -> 0.02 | 4.33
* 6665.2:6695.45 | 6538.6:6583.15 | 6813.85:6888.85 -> 0.04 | 4.4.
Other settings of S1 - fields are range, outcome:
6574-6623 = 3.912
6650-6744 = 3.344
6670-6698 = 3.967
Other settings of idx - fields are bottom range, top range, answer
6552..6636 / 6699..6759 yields 0.92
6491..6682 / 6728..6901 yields 0.99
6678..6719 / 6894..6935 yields 1.06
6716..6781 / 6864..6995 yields 1.07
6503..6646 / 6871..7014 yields 0.99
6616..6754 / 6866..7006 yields 1.02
